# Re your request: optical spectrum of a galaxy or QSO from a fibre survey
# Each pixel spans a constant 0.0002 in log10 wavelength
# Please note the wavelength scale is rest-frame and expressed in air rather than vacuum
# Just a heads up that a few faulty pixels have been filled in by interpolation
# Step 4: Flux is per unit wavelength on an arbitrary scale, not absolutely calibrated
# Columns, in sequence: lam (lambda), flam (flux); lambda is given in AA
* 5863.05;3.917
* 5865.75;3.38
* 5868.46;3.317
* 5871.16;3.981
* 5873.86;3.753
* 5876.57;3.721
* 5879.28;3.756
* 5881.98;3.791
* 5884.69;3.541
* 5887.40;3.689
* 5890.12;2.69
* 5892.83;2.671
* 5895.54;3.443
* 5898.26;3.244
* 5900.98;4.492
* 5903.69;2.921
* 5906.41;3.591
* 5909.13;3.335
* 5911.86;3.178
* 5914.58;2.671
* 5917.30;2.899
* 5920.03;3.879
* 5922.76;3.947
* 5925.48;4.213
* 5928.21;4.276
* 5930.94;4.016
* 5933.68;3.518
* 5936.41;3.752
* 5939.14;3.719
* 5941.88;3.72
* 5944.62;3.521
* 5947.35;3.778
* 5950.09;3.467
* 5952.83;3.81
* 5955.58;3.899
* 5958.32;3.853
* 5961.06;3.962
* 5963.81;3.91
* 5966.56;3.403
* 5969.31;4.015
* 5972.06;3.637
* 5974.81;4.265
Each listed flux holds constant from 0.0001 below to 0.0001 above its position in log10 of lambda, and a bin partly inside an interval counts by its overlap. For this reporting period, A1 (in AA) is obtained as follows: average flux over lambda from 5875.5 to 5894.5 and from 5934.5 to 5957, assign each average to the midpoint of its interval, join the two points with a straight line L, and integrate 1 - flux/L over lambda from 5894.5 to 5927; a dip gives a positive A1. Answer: 0.4 AA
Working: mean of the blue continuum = 3.4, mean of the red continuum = 3.7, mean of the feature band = 3.49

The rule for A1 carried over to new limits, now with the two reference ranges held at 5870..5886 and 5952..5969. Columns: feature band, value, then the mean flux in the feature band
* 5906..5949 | 1.89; 3.63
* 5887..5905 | 2.30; 3.29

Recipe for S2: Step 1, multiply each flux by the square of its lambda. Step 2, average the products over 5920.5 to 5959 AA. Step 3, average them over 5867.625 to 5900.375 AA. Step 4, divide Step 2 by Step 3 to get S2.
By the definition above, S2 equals 1.1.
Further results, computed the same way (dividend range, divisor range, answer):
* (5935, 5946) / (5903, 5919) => 1.19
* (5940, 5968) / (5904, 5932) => 1.06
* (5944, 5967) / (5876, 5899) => 1.13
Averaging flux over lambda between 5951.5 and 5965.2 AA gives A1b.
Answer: 3.88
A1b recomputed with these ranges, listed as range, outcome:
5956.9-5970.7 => 3.83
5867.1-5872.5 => 3.64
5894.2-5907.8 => 3.54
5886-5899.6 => 3.15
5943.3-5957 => 3.7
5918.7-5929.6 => 4.08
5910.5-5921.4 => 3.16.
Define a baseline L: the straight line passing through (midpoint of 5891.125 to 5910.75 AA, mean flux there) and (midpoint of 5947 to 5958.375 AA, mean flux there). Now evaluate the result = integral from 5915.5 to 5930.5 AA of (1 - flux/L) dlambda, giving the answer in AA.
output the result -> -1.2 AA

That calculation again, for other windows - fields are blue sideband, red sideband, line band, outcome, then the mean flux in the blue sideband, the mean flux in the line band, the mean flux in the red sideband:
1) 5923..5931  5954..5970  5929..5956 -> 2.0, 4.17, 3.72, 3.83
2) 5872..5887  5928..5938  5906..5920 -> 2.3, 3.72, 3.17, 3.84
